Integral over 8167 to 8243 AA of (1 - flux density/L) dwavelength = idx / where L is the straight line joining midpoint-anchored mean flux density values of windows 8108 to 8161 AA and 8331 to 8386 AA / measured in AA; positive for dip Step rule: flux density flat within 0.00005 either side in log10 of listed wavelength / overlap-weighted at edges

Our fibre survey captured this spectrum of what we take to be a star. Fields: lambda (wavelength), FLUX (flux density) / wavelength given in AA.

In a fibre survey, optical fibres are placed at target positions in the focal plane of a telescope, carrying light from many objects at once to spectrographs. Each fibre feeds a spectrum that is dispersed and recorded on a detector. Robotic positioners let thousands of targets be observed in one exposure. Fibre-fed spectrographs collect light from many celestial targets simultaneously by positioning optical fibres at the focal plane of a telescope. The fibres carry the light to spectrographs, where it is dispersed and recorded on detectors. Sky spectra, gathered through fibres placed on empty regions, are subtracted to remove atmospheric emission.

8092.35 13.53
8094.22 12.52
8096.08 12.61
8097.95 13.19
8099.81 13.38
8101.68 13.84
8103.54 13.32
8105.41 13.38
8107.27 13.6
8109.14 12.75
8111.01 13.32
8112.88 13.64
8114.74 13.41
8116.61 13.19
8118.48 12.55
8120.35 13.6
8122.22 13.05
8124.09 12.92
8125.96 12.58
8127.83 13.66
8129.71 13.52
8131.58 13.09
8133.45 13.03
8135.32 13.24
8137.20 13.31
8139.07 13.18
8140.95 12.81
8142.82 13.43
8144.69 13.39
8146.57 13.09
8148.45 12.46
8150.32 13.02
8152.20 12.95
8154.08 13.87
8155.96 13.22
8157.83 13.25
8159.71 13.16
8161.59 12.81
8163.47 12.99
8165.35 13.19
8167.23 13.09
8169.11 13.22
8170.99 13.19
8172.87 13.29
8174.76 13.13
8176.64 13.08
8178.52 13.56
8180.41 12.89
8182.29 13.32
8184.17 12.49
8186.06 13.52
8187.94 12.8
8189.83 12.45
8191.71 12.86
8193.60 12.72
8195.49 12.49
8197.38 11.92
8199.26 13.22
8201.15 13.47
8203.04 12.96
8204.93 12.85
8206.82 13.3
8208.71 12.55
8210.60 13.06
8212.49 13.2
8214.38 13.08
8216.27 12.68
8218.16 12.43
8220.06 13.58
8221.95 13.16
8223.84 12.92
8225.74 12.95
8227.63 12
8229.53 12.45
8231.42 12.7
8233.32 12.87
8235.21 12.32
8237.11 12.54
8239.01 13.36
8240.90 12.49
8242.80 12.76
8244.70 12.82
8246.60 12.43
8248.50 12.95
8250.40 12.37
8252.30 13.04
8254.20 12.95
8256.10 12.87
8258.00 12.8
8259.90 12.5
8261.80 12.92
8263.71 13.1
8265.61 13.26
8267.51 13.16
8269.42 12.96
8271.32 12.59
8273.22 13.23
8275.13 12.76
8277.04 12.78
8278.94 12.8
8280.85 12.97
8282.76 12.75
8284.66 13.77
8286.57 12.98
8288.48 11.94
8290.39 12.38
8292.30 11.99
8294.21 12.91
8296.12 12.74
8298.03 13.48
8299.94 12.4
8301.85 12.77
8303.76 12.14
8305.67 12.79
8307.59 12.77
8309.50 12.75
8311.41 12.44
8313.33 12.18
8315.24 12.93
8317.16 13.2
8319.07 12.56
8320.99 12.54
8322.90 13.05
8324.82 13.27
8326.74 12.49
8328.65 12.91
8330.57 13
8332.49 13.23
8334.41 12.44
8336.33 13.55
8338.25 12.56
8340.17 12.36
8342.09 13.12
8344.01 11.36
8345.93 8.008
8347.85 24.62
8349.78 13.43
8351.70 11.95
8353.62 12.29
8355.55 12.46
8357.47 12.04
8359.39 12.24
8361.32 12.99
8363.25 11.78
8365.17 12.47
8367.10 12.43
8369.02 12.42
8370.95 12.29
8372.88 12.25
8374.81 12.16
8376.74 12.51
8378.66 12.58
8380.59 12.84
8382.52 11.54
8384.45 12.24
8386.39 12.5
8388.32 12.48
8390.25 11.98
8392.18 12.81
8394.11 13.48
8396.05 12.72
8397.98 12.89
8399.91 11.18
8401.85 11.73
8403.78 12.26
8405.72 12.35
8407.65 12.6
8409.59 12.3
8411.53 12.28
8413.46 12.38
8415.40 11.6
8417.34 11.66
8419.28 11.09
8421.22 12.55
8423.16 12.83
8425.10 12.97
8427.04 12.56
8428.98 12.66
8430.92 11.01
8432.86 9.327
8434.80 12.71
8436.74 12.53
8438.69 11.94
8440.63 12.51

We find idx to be 0.7 AA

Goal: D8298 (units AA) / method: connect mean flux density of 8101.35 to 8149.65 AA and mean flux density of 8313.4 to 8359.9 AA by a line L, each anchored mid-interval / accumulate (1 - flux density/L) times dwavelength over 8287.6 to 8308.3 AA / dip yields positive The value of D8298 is 0.7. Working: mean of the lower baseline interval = 13.2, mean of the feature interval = 12.6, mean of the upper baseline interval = 13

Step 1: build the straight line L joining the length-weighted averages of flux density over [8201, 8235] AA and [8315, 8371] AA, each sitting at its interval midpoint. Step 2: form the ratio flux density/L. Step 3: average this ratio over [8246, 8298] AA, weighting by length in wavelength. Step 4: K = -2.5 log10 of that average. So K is 0.004 mag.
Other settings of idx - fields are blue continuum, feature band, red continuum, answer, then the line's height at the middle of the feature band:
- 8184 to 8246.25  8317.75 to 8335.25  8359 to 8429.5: -0.5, 12.5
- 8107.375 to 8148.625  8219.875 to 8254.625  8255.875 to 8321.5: 0.4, 12.9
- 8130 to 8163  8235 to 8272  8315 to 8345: 0.3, 12.9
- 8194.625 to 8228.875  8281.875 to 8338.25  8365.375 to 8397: -0.6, 12.6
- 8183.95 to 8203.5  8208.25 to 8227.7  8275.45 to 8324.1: -0.2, 12.8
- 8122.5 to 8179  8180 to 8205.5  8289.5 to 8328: 0.3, 13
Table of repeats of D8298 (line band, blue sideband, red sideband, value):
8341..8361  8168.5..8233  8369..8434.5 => -1.2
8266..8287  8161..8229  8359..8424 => -0.5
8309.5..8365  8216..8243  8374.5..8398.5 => -1.3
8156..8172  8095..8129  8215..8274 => -0.1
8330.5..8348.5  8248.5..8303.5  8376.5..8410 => -1.0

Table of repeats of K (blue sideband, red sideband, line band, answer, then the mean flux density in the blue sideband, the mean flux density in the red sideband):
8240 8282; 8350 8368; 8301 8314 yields 0.00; 12.8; 12.3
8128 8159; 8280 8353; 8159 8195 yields 0.01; 13.2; 12.9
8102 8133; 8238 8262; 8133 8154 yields 0.00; 13.2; 12.8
